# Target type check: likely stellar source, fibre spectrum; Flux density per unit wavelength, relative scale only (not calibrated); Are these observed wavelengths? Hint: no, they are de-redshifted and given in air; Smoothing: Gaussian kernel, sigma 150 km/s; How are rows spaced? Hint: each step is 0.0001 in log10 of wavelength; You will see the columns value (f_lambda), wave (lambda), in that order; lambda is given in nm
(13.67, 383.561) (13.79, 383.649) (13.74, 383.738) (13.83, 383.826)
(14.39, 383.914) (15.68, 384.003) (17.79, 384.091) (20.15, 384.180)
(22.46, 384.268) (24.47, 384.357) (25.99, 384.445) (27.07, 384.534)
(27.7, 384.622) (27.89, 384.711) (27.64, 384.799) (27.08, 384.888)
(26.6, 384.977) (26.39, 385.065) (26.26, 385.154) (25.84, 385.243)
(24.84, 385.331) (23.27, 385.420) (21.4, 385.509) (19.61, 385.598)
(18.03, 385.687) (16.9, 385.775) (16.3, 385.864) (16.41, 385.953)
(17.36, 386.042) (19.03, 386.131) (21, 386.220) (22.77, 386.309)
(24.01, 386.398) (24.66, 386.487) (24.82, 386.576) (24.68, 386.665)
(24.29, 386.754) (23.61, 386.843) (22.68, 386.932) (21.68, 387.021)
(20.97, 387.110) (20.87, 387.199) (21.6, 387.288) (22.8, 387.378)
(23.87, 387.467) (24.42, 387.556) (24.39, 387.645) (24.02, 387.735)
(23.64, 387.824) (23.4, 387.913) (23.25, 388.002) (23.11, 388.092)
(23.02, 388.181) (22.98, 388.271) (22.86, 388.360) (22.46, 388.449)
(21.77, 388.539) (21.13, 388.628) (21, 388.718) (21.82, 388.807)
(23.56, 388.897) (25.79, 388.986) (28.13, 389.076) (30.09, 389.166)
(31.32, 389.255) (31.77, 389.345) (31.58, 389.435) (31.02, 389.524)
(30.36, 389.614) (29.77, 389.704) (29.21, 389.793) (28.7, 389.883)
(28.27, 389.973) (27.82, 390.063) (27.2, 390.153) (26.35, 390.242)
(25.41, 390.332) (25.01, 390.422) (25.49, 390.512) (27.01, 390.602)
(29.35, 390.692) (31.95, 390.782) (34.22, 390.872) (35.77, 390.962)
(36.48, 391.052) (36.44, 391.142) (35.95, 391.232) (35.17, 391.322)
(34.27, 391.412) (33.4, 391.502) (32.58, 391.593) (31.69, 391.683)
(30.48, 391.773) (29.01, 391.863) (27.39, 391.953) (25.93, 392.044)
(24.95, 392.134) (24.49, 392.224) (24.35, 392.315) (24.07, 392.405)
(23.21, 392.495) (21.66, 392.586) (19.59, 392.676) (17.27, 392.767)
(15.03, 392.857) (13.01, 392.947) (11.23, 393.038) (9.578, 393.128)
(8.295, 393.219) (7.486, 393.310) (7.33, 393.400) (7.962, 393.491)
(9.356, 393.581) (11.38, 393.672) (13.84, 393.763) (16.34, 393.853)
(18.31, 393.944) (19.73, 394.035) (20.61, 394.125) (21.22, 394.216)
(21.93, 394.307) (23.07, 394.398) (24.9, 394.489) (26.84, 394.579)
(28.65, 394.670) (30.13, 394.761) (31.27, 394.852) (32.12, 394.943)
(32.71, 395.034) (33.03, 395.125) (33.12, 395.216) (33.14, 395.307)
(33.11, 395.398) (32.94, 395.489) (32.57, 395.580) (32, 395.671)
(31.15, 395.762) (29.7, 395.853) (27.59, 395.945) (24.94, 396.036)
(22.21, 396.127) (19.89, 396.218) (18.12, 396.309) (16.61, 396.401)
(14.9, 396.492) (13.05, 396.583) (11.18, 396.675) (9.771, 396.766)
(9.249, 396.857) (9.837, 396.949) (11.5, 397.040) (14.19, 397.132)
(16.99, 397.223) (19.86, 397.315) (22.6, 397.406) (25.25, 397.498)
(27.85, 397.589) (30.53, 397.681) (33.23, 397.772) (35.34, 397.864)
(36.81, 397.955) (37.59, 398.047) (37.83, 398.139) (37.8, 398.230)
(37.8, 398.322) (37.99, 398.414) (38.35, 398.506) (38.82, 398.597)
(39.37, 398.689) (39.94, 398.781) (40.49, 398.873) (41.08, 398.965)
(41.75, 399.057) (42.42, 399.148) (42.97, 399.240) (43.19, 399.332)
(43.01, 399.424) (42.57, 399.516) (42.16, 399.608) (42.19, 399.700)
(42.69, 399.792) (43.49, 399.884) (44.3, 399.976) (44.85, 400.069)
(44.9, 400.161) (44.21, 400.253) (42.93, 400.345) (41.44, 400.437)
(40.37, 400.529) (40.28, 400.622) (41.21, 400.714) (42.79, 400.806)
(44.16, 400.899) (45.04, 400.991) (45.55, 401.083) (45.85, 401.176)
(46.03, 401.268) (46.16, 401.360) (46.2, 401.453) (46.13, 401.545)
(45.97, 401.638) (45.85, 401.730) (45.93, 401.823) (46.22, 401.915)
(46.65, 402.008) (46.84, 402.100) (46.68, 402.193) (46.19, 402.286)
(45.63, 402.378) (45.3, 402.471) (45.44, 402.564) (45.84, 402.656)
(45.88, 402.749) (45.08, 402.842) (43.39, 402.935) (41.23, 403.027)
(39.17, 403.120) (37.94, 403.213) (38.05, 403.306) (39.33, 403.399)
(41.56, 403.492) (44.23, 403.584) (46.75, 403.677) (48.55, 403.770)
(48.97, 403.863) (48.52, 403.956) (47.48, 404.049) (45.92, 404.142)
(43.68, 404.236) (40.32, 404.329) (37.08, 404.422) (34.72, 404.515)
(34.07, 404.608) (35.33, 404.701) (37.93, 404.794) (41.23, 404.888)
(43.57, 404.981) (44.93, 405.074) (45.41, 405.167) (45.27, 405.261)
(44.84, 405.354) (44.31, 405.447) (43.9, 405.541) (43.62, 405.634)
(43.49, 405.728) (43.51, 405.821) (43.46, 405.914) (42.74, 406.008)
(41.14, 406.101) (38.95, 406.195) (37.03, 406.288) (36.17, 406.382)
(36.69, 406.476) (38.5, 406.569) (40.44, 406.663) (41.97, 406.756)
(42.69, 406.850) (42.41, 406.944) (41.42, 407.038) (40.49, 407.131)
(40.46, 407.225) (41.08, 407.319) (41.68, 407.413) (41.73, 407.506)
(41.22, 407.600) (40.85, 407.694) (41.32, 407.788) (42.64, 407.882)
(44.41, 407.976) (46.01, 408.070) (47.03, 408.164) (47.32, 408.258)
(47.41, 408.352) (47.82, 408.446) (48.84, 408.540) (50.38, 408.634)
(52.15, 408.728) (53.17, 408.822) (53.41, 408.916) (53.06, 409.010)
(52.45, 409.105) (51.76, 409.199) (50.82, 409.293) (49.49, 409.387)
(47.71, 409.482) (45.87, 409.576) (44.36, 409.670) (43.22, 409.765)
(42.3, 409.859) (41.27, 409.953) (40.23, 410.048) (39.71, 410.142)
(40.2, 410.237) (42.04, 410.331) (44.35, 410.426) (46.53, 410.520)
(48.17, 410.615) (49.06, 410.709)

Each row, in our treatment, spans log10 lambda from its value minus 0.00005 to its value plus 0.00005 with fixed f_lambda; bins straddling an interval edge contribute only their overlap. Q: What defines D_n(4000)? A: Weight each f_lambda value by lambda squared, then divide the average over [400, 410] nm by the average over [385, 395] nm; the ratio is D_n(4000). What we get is 1.98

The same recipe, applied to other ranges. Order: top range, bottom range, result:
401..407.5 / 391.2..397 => 2.01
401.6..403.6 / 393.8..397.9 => 1.91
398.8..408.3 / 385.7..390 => 1.94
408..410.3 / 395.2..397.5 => 2.34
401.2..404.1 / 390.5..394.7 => 2.05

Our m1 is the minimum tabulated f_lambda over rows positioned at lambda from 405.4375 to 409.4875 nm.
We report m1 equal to 36.17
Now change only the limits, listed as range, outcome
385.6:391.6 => 16.3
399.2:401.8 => 40.28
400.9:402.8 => 45.04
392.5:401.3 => 7.33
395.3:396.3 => 19.89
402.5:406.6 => 34.07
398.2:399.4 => 37.8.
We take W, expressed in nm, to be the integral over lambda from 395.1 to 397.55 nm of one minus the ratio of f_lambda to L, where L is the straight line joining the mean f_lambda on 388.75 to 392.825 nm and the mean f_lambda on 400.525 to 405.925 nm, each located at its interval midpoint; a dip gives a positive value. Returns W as 0.90 nm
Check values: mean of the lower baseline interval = 28.5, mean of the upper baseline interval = 43.7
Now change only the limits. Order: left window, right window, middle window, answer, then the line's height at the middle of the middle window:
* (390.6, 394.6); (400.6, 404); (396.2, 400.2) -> 0.52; 35.5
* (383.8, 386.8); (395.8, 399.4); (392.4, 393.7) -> 0.63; 26.1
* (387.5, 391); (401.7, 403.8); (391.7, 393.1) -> 0.39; 30.7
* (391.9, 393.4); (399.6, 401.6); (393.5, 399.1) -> 0.68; 30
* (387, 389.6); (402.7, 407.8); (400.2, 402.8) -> -0.47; 38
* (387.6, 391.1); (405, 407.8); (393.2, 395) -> 0.69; 31.1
